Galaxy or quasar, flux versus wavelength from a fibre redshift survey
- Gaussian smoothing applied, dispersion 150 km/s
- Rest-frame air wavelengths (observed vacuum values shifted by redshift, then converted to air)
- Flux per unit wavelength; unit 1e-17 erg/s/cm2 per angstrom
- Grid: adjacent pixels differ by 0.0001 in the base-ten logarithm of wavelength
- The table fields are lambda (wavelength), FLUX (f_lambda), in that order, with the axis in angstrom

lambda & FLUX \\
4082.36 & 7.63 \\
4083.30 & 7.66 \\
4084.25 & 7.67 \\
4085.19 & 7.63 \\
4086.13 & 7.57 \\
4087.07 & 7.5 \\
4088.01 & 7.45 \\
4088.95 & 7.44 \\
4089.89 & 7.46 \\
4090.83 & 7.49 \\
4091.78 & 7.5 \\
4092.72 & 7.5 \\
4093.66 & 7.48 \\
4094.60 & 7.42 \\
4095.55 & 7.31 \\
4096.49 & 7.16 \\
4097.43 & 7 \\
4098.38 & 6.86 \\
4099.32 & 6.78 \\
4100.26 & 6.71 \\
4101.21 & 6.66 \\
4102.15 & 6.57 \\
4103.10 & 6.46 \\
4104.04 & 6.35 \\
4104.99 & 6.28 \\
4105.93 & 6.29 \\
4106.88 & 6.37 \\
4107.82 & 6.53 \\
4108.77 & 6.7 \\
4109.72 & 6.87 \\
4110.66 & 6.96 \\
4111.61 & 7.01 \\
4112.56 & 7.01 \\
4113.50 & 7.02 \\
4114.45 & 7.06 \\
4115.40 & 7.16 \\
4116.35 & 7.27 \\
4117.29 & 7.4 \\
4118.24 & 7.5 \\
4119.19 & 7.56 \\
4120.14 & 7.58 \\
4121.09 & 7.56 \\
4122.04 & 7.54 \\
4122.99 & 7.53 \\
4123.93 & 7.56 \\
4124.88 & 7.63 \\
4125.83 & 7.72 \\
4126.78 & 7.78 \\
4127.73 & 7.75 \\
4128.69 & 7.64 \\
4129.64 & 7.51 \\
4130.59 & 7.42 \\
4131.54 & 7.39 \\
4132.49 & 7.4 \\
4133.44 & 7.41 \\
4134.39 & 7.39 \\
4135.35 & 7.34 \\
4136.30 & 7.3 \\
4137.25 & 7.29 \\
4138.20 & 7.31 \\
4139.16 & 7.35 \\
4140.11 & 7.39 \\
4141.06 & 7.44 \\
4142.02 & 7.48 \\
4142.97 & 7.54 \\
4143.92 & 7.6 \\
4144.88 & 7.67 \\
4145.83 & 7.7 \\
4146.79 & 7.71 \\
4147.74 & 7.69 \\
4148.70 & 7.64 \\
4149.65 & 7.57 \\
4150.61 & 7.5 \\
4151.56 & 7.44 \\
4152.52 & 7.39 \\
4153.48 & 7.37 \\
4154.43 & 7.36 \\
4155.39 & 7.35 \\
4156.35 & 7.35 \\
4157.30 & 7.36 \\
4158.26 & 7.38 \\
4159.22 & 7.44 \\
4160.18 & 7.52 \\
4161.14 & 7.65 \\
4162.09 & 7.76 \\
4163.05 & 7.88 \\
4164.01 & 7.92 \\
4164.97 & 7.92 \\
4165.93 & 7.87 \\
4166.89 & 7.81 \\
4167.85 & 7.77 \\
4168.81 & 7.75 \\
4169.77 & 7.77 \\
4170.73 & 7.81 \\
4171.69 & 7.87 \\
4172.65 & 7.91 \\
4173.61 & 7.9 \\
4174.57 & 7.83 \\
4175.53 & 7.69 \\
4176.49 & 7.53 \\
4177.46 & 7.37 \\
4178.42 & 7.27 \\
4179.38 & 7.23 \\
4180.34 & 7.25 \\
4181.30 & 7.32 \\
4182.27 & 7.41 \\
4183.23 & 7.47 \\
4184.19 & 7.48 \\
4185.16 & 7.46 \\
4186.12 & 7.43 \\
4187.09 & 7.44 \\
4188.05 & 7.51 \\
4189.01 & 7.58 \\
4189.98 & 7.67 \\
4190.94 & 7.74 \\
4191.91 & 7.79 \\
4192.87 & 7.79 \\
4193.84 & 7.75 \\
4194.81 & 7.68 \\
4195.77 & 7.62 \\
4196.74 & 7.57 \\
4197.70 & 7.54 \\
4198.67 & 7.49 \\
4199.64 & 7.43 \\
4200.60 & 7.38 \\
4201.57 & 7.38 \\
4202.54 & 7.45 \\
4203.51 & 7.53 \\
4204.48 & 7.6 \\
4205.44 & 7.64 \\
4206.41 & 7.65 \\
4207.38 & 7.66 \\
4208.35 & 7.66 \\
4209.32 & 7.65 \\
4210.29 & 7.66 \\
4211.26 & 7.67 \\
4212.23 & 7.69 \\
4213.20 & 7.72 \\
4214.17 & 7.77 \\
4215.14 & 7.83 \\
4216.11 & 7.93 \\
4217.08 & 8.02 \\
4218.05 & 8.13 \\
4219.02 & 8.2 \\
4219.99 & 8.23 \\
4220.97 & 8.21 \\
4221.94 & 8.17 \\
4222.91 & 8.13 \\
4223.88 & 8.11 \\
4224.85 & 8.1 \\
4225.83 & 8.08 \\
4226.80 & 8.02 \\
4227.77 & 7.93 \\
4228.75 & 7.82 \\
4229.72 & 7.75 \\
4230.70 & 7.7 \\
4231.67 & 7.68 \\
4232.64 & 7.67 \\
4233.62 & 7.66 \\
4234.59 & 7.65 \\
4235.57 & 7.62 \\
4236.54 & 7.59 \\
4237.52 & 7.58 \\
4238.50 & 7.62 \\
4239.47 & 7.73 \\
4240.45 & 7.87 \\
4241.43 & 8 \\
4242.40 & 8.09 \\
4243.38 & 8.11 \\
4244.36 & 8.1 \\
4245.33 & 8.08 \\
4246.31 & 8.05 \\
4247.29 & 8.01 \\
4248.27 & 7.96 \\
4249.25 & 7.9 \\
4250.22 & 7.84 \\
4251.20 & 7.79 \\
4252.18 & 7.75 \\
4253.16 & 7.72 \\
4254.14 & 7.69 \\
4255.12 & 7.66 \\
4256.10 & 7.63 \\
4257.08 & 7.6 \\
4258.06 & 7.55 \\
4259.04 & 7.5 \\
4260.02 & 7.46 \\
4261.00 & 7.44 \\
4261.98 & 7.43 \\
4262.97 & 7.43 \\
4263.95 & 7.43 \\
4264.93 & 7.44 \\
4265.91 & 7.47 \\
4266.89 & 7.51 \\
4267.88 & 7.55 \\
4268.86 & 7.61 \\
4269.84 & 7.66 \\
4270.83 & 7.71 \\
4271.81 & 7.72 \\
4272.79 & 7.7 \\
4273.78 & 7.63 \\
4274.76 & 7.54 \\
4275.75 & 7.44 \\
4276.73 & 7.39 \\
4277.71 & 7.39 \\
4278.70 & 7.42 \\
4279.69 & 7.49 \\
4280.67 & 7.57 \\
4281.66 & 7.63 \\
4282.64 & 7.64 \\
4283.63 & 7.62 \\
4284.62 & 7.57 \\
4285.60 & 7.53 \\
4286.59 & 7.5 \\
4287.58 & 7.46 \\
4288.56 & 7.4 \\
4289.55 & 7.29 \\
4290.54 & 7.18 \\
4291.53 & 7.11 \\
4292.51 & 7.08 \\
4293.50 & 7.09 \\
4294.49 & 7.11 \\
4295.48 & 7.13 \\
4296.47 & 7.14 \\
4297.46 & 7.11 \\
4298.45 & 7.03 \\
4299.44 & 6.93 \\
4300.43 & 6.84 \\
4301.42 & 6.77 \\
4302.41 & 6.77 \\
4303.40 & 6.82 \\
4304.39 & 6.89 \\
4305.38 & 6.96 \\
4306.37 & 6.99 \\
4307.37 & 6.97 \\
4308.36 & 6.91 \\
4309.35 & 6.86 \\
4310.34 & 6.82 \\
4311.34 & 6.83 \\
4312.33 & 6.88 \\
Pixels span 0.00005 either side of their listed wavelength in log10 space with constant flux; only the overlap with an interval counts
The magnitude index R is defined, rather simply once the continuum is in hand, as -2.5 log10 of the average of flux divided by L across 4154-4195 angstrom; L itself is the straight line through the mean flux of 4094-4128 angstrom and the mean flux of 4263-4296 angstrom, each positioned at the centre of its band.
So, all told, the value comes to -0.06 mag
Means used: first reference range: 7.08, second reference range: 7.46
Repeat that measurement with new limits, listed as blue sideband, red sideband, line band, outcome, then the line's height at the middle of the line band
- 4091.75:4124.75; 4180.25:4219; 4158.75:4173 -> -0.05 mag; 7.41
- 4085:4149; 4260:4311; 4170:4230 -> -0.06 mag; 7.28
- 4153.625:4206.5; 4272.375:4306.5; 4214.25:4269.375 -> -0.06 mag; 7.4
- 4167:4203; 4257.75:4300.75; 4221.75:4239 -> -0.05 mag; 7.5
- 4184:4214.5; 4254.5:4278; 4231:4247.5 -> -0.04 mag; 7.56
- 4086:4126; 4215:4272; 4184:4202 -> 0.00 mag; 7.55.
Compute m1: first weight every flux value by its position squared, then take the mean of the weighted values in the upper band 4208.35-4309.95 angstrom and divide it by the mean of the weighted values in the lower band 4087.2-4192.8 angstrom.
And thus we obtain 1.1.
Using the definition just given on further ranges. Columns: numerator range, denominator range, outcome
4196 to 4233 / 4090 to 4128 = 1.15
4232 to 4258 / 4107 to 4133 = 1.13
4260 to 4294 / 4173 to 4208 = 1.03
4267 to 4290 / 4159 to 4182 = 1.04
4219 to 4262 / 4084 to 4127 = 1.17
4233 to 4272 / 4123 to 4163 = 1.08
